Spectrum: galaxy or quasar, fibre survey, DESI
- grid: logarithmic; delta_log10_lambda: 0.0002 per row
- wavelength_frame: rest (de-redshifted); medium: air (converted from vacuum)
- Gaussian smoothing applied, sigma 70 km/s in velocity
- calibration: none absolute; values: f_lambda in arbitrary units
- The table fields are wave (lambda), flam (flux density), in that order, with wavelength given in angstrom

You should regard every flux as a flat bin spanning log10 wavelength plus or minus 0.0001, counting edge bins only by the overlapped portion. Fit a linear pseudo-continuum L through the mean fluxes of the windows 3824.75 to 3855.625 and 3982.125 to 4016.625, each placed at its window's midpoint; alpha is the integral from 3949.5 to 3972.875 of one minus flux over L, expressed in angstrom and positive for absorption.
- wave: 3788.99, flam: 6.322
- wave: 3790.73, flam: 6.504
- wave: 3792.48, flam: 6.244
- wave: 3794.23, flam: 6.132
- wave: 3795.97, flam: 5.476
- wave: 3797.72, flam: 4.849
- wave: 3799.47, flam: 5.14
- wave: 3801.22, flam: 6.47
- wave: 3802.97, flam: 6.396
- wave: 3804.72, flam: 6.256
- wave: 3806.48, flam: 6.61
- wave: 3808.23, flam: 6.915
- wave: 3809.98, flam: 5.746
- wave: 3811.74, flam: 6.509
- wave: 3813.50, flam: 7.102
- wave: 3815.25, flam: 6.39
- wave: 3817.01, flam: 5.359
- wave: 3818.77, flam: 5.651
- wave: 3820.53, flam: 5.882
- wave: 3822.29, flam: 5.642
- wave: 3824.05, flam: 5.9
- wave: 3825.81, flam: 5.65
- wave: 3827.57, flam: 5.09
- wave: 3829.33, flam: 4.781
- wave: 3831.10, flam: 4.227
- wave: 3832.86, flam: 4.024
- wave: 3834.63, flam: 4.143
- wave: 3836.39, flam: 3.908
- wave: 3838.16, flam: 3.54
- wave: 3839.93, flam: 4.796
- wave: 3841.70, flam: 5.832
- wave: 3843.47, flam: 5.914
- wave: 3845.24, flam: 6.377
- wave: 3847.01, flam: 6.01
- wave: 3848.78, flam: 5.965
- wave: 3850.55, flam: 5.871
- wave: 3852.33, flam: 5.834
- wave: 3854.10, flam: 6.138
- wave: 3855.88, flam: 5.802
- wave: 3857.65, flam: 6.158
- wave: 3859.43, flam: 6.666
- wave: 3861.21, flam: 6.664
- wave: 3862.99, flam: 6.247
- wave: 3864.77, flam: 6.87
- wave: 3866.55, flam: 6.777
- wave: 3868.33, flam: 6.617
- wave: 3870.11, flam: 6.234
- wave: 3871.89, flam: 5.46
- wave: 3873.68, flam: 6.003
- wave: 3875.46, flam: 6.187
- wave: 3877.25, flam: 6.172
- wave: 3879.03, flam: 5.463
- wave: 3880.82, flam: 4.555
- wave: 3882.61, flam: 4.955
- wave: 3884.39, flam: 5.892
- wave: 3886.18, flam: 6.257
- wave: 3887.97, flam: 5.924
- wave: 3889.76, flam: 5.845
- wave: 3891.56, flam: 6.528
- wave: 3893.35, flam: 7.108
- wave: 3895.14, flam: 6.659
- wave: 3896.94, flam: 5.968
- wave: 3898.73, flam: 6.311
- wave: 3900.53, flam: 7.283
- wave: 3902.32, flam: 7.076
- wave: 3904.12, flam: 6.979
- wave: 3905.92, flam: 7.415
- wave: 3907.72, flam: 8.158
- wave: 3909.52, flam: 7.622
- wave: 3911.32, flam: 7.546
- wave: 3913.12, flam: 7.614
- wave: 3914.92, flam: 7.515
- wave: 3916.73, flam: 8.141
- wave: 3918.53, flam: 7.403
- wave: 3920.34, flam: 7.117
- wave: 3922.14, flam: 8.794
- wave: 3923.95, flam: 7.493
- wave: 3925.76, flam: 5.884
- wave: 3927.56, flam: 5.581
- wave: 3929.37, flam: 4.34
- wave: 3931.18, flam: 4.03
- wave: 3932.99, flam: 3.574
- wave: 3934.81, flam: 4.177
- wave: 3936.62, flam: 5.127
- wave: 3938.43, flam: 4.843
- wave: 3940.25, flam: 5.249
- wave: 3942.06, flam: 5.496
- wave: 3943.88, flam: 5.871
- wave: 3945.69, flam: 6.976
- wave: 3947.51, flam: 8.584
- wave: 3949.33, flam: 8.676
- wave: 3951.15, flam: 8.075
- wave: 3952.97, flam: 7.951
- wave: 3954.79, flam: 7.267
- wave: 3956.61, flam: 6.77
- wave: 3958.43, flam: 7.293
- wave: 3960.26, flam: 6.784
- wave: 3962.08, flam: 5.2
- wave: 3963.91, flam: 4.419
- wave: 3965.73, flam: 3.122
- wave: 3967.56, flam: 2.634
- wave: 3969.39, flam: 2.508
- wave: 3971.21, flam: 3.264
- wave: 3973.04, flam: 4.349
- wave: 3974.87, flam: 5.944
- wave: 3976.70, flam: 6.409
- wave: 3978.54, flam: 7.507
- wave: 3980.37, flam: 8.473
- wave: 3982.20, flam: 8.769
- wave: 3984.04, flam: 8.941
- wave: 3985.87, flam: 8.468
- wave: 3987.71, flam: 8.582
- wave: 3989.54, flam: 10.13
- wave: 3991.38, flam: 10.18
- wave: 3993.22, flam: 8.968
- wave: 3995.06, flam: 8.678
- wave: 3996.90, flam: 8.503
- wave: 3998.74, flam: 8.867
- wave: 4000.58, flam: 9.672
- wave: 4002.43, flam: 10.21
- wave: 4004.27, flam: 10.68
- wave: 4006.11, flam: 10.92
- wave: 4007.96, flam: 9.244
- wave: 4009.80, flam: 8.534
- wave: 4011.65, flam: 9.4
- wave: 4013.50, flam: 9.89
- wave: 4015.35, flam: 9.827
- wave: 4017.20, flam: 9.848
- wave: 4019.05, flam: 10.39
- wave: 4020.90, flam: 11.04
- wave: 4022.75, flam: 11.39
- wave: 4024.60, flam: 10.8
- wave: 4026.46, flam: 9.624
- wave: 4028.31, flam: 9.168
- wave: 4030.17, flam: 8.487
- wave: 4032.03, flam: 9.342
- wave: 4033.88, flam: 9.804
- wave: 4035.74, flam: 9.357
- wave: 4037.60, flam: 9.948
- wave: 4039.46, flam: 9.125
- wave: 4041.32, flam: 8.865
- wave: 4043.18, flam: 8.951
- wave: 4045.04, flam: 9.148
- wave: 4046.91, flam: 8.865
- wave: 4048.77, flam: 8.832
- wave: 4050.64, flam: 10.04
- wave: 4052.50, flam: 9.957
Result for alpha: 7.9 angstrom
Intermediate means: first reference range 5.2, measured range 5.51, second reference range 9.41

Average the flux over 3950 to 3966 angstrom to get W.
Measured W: 6.48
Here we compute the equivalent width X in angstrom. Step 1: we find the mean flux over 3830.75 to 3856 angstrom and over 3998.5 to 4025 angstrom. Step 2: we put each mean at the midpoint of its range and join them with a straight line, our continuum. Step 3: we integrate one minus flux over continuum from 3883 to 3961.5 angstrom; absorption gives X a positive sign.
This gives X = 8.7 angstrom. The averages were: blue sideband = 5.23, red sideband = 10.1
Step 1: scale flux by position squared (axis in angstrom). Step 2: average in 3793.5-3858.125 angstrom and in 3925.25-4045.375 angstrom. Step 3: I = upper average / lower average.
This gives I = 1.50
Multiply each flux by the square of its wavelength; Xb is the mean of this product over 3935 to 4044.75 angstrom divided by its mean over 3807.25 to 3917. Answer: 1.41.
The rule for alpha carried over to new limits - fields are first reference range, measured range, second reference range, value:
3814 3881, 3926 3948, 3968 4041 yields 6.5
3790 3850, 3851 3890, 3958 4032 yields 2.0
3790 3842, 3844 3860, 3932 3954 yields -0.9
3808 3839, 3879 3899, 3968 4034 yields 1.9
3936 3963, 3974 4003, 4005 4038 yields -0.7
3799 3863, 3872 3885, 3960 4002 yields 1.1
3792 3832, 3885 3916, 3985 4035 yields 2.6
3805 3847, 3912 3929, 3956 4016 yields -1.0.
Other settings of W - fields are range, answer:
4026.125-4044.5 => 9.26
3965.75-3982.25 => 5.24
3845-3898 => 6.1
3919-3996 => 6.5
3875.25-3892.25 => 5.75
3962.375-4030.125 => 8.3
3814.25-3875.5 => 5.67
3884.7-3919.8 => 7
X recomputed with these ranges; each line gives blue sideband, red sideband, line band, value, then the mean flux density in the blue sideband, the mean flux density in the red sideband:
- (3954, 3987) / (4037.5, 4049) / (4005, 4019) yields -3.6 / 6.02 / 9.06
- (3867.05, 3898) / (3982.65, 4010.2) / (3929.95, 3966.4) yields 9.1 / 6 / 9.38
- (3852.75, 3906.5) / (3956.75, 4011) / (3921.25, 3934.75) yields 2.5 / 6.26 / 7.5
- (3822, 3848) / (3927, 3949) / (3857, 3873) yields -3.9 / 5.05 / 5.41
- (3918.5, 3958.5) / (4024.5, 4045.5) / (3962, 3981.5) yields 6.5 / 6.33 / 9.33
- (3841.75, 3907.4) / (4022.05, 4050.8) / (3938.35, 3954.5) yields 1.5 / 6.24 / 9.45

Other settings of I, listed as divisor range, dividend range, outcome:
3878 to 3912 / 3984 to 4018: 1.54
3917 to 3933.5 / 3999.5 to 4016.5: 1.66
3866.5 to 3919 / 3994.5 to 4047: 1.56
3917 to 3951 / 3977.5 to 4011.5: 1.54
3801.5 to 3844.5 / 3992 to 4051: 1.92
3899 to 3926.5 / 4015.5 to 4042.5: 1.39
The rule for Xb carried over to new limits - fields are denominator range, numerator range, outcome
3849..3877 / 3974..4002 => 1.47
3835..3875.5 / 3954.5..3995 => 1.21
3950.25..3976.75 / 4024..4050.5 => 1.78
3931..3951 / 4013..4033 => 1.78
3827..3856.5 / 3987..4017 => 1.99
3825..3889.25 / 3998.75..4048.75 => 1.87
